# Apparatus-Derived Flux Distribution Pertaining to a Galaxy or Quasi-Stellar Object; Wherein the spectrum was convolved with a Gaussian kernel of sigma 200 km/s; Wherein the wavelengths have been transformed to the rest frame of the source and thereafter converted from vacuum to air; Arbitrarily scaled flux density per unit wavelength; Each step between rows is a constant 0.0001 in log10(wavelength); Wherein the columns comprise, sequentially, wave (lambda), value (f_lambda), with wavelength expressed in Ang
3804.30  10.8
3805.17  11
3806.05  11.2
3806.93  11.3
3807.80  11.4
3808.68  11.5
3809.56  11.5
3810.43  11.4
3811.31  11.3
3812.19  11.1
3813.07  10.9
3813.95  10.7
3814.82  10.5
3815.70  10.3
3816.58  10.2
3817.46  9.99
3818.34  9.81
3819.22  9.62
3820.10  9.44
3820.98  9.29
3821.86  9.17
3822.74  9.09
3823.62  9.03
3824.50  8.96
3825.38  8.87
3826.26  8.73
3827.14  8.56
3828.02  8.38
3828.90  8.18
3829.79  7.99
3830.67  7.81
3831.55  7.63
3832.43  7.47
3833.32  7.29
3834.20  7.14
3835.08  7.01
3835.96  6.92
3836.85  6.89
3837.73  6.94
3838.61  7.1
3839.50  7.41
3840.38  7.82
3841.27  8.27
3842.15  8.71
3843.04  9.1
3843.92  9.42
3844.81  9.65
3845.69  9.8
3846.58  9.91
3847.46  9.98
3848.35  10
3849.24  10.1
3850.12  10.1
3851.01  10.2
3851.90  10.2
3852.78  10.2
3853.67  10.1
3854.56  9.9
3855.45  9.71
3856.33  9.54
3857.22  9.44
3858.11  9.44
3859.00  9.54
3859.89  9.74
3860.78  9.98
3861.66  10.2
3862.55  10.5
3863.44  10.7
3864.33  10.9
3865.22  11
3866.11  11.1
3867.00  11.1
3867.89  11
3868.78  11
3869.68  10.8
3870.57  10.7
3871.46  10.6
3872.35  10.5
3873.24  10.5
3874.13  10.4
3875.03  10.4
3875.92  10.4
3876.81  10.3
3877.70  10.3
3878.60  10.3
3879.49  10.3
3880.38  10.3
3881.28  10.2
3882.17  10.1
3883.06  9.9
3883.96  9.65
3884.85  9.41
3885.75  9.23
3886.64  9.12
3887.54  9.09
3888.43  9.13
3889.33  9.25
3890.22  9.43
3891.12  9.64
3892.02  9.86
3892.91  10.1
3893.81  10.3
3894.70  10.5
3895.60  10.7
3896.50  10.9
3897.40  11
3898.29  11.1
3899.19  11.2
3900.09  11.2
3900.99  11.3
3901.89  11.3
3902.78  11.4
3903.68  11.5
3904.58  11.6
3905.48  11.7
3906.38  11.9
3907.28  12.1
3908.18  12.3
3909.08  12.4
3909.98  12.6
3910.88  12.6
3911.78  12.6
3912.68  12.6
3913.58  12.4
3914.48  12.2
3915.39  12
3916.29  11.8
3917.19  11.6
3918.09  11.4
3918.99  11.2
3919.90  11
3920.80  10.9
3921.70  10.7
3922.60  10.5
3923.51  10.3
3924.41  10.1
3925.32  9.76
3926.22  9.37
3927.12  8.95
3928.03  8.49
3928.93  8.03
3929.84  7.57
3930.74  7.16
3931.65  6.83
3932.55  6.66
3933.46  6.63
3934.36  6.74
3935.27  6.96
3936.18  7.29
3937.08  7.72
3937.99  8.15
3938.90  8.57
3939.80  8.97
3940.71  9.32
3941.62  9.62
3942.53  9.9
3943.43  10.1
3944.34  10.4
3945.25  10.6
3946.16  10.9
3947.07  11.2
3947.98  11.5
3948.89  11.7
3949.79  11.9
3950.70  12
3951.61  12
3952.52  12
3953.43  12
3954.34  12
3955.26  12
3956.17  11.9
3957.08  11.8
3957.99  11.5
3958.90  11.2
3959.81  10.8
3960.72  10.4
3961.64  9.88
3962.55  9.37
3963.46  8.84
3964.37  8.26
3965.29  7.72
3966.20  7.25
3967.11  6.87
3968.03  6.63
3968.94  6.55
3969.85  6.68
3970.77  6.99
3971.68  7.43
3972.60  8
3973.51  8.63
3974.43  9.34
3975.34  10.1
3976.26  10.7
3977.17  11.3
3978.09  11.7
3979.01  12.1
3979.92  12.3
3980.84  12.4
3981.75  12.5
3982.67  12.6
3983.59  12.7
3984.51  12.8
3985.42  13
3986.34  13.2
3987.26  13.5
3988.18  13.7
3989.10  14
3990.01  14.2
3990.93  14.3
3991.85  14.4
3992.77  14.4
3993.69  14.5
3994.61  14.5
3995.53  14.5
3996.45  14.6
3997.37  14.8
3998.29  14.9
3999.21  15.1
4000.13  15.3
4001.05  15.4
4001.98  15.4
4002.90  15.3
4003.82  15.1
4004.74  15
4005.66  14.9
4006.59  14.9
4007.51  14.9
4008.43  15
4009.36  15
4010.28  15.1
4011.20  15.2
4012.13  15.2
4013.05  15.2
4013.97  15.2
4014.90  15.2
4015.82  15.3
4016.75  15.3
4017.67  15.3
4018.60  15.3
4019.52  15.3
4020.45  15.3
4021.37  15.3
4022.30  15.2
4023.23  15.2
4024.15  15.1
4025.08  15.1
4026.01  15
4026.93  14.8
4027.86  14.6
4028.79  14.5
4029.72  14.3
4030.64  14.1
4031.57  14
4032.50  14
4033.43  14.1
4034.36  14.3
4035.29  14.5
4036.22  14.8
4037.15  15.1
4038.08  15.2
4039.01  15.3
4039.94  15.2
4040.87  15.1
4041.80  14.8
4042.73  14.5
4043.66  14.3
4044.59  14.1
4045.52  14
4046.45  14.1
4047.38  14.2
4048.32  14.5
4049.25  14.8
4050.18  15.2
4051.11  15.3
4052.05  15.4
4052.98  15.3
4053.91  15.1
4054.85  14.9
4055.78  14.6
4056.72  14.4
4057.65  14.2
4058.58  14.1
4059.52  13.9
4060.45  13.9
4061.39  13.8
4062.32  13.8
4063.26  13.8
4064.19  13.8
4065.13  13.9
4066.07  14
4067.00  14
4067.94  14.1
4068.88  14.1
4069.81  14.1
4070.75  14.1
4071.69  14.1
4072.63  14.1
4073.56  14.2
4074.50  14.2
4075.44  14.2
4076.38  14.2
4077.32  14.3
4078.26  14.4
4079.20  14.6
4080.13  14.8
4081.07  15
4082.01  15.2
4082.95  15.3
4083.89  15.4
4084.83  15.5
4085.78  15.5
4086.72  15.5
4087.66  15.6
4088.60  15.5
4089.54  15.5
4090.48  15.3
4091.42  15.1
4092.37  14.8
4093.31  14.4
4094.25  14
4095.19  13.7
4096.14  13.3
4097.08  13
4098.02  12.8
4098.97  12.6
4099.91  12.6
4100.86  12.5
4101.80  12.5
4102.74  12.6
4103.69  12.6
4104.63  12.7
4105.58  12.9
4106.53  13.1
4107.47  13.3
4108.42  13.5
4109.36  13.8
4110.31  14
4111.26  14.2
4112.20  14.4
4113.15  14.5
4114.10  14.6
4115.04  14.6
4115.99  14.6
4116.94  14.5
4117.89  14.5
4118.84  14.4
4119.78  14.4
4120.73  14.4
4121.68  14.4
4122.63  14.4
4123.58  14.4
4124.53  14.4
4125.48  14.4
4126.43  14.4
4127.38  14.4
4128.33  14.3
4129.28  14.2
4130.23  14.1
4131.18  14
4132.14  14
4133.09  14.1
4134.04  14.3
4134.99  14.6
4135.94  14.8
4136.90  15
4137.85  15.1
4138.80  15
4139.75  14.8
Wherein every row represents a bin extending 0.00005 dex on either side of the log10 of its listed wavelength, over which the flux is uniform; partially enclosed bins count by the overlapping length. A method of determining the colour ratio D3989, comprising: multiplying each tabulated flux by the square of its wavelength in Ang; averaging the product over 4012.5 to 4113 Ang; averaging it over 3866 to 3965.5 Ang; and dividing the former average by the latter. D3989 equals 1.50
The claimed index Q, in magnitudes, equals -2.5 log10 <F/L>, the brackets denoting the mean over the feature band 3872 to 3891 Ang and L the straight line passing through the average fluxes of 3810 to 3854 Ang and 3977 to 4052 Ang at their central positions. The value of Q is 0.07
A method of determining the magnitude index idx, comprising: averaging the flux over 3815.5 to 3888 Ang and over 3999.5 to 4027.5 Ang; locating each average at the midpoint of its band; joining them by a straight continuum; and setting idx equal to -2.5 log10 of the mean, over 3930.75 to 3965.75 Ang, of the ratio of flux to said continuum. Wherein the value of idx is 0.29 mag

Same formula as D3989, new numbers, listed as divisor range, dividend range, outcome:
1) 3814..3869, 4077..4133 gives 1.75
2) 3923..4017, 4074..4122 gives 1.32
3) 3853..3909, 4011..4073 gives 1.52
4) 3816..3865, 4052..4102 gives 1.78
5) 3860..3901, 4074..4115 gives 1.52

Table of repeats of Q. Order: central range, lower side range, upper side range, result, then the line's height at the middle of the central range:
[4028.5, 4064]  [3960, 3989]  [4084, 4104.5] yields -0.16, 12.5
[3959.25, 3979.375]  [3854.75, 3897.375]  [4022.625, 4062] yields 0.38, 12.7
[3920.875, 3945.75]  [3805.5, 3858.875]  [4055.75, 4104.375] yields 0.28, 11.3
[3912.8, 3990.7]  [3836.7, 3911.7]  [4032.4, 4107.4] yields 0.16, 11.8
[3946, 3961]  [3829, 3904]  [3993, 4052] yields 0.09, 12.6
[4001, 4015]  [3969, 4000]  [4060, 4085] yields -0.18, 12.8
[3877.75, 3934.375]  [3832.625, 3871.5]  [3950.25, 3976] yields -0.09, 9.52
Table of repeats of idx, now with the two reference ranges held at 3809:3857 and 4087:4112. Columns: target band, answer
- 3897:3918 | -0.14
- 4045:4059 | -0.14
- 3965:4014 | -0.07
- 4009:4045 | -0.19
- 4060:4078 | -0.07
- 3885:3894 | 0.07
